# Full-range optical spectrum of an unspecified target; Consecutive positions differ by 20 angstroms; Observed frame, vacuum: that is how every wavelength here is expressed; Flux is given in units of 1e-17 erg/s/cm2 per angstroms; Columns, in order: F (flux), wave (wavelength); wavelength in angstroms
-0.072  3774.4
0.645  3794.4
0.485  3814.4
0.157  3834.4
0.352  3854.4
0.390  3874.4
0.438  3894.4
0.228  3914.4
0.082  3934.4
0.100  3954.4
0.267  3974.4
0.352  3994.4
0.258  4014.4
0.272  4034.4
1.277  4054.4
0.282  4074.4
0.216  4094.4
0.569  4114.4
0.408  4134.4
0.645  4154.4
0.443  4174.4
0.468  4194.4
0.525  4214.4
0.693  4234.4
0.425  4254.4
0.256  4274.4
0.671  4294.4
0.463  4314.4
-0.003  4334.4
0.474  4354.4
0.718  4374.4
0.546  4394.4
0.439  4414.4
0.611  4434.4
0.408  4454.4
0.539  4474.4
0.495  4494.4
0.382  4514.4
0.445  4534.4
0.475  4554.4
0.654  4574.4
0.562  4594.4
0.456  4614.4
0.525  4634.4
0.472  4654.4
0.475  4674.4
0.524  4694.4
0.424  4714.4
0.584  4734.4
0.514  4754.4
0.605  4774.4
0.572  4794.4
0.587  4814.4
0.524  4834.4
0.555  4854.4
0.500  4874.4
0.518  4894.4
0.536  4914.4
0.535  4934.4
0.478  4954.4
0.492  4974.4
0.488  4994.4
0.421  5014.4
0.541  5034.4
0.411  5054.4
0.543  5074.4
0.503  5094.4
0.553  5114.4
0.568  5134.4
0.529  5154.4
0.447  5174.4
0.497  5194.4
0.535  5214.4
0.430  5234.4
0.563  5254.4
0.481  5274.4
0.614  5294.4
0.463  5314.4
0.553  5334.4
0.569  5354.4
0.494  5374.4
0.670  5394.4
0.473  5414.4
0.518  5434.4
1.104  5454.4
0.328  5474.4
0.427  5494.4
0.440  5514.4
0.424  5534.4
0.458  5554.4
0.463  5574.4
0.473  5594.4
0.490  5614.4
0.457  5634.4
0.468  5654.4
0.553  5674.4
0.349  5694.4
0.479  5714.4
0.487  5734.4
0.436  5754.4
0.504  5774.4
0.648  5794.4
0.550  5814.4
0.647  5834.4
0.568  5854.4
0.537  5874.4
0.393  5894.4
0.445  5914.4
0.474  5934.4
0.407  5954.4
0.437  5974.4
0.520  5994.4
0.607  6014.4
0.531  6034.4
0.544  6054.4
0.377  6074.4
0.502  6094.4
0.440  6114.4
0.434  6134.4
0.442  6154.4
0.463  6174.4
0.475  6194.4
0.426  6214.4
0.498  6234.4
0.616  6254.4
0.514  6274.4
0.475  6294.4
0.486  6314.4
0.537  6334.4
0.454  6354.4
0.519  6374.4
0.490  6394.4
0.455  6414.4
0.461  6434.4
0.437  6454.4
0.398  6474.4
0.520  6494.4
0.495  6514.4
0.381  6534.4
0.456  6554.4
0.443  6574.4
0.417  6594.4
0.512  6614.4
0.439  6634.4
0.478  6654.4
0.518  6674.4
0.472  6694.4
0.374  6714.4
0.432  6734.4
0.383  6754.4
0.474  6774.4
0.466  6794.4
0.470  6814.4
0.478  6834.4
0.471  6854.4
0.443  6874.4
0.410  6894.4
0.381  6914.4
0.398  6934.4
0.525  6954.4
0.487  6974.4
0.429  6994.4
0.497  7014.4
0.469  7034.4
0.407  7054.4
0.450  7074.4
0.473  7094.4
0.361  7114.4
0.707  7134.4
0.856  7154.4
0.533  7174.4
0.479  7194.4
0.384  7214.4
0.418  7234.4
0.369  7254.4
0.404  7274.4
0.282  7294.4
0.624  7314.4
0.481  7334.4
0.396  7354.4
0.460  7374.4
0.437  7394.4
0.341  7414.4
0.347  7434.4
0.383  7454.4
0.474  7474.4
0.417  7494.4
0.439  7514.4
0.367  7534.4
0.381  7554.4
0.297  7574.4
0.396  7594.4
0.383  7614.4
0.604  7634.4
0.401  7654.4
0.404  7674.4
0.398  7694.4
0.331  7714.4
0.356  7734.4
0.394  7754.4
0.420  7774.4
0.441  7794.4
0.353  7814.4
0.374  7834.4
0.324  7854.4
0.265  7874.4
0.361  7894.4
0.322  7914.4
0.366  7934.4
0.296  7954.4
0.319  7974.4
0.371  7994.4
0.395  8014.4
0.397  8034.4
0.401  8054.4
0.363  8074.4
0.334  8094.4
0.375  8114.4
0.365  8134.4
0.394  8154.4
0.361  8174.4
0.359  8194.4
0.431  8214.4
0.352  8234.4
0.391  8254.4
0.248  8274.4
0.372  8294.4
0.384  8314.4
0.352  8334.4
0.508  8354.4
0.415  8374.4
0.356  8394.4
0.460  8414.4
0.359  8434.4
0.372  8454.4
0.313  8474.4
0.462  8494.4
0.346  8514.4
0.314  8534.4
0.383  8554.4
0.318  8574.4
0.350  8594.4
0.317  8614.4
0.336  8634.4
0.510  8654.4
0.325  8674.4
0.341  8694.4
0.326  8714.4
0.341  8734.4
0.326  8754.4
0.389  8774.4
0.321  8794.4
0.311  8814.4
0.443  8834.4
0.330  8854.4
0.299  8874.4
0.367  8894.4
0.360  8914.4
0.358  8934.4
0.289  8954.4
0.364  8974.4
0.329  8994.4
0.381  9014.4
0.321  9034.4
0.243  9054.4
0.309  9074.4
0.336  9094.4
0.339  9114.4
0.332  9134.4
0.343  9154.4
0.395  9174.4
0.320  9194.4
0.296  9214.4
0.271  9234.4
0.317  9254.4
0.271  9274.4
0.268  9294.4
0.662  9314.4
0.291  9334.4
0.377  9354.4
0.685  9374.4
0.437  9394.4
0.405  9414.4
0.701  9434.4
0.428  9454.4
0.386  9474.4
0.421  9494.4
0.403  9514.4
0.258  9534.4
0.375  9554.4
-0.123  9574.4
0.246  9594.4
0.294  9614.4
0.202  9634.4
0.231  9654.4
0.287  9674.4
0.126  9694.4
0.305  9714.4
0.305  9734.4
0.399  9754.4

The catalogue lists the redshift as 0.088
